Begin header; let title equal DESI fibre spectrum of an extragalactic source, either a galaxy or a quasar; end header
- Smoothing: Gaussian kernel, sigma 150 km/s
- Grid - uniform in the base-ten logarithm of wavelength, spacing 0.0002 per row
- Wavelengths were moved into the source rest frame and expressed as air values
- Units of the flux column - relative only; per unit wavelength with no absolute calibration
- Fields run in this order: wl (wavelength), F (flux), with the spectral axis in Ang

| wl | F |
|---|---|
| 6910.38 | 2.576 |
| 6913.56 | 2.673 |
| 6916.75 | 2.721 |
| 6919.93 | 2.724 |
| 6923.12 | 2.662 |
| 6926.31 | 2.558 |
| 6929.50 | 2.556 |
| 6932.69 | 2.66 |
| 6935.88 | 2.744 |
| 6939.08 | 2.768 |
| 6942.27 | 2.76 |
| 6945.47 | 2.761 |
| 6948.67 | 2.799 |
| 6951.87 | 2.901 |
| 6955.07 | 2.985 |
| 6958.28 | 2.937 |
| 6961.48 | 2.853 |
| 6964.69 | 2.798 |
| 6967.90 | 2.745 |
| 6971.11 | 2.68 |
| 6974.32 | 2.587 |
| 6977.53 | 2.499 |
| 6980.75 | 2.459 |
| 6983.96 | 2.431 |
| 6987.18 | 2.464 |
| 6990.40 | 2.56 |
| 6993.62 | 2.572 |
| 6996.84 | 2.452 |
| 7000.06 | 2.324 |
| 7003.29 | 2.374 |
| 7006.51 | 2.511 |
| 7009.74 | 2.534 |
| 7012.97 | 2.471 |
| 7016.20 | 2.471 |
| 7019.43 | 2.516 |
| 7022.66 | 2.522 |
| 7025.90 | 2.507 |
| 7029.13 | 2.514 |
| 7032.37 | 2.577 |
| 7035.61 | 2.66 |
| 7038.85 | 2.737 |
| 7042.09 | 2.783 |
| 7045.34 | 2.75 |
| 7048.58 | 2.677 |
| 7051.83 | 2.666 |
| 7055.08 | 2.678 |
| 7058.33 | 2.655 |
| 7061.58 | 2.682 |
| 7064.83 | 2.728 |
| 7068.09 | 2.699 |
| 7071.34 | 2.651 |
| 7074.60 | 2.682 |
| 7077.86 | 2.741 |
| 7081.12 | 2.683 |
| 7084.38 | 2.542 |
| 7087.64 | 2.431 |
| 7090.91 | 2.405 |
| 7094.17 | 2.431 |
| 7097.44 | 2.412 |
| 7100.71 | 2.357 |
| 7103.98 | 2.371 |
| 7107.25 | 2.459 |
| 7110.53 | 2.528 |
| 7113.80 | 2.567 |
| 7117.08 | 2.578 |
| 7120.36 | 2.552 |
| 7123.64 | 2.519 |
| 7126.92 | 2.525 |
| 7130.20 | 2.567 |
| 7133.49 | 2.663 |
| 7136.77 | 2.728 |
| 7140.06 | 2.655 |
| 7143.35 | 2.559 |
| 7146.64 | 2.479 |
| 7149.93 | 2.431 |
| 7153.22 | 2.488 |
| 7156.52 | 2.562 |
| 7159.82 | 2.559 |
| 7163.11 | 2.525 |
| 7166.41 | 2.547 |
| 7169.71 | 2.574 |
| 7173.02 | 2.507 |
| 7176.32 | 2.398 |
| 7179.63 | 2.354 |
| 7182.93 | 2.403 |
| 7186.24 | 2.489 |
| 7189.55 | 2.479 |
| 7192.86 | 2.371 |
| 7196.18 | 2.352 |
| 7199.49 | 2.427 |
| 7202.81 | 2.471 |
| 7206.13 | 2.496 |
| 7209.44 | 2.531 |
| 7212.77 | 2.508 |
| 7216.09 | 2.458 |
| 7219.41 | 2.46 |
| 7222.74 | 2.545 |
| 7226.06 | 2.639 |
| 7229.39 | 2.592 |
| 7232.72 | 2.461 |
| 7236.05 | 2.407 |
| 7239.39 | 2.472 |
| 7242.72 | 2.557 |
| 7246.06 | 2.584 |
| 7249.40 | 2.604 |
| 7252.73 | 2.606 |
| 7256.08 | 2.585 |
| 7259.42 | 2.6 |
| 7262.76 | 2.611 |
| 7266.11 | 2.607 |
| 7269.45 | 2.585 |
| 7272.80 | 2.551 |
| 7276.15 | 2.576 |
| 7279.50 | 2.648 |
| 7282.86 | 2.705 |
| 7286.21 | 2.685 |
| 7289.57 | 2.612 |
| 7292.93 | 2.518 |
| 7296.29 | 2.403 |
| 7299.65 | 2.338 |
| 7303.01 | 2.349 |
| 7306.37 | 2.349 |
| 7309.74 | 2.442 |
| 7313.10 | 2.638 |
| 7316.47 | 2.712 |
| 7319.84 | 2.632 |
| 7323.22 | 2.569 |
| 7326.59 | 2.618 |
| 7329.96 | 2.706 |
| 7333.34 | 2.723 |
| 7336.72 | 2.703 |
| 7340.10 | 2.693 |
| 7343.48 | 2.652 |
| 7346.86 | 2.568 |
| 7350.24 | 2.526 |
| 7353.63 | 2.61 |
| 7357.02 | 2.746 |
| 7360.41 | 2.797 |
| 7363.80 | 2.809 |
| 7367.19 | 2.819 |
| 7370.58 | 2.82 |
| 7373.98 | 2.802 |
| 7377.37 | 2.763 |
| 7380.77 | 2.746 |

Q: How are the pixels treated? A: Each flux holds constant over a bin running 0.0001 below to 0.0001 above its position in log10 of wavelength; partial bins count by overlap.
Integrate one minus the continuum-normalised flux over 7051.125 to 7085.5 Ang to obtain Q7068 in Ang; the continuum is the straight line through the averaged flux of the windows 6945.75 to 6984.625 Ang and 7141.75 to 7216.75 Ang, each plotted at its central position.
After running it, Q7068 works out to -0.9 Ang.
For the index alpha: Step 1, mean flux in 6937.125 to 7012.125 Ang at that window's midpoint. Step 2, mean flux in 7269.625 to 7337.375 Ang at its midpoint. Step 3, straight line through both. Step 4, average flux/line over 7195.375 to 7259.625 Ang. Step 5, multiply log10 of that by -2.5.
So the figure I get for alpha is 0.029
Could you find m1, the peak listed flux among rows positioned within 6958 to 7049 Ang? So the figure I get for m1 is 2.937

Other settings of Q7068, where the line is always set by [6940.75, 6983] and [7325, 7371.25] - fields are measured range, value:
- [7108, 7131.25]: 1.5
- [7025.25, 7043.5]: 0.7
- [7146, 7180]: 2.8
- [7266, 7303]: 2.1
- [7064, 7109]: 3.2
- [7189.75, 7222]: 3.1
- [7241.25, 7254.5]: 0.6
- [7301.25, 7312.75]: 1.2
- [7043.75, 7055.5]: 0.2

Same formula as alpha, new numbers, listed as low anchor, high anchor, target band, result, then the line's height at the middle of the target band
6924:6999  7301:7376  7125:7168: 0.04 mag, 2.66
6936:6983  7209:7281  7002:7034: 0.09 mag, 2.71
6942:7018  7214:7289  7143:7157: 0.04 mag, 2.59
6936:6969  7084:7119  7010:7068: 0.00 mag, 2.61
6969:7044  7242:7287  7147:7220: 0.05 mag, 2.58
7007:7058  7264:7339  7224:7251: 0.02 mag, 2.58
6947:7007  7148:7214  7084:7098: 0.05 mag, 2.54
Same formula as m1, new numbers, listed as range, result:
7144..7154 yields 2.488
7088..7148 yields 2.728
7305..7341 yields 2.723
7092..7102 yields 2.431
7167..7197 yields 2.574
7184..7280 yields 2.648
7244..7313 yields 2.705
